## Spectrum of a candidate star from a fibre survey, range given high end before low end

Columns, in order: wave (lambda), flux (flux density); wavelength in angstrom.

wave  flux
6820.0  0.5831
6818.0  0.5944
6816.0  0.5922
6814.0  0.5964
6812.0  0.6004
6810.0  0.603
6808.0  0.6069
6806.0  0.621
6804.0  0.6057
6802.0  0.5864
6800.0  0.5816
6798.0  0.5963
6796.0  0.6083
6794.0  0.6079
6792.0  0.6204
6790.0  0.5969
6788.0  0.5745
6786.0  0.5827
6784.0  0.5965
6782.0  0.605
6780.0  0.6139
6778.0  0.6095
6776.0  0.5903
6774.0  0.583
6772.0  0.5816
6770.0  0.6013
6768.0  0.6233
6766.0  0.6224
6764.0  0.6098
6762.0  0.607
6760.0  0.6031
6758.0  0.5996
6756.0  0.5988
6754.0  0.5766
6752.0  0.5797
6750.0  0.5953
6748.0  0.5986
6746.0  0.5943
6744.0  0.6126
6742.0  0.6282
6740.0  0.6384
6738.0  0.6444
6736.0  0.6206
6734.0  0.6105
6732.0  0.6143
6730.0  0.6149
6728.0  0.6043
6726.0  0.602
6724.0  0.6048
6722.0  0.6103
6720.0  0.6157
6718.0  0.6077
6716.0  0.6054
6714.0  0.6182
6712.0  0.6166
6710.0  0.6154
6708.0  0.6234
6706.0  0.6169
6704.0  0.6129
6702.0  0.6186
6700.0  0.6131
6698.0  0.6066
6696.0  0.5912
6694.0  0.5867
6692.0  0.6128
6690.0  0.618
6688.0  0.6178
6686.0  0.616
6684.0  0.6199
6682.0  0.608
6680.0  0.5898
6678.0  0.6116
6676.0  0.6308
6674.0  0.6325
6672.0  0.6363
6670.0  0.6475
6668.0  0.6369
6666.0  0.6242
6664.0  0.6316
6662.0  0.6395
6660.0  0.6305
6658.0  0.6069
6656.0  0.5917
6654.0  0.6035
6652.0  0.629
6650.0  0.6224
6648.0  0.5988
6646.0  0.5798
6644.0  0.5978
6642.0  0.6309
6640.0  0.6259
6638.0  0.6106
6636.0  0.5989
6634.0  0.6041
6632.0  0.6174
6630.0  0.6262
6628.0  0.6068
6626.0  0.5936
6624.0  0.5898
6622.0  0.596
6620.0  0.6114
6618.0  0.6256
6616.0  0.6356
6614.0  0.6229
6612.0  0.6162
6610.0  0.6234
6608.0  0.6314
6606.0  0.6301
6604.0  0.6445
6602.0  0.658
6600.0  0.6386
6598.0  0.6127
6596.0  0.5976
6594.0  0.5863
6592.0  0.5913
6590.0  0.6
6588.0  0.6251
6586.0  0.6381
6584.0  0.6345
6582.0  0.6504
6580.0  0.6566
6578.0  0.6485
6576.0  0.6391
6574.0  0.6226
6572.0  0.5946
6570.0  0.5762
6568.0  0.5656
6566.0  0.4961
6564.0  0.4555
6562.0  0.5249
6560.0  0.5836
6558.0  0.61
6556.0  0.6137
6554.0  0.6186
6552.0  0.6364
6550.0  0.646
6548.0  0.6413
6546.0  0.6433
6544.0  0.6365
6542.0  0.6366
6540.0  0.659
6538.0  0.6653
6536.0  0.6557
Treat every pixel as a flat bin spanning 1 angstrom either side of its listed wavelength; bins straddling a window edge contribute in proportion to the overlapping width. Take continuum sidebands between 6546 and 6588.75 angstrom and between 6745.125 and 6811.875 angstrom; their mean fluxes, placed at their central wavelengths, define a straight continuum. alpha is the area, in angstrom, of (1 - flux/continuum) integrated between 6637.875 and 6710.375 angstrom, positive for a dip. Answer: -1.7 angstrom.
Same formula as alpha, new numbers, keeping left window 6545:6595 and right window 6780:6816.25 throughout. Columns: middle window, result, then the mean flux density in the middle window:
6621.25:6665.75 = -0.6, 0.611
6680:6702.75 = -0.3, 0.609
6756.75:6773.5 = -0.1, 0.605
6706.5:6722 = -0.3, 0.614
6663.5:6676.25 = -0.7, 0.635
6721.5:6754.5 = -0.5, 0.609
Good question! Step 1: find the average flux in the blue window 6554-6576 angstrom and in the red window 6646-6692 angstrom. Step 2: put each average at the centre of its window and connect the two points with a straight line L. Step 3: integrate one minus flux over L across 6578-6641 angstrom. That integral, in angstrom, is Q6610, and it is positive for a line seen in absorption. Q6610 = -3.1 angstrom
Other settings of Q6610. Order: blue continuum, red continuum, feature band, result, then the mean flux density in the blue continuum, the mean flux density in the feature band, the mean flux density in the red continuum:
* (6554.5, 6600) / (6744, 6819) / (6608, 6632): -0.66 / 0.598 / 0.614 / 0.599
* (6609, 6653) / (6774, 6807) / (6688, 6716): -0.24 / 0.612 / 0.612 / 0.599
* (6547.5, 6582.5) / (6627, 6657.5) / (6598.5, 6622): -0.94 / 0.598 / 0.629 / 0.61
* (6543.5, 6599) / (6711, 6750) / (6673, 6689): -0.13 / 0.605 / 0.616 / 0.613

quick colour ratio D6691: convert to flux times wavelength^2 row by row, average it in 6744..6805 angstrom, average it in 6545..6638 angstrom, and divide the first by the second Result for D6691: 1.04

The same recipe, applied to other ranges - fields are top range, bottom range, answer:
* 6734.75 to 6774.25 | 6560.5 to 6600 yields 1.07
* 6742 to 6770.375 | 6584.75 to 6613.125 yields 1.02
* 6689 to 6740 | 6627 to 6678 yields 1.01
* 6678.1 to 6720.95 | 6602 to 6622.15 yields 1.00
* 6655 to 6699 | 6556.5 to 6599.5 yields 1.07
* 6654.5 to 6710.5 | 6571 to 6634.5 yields 1.02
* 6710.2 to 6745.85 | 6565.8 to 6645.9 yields 1.04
